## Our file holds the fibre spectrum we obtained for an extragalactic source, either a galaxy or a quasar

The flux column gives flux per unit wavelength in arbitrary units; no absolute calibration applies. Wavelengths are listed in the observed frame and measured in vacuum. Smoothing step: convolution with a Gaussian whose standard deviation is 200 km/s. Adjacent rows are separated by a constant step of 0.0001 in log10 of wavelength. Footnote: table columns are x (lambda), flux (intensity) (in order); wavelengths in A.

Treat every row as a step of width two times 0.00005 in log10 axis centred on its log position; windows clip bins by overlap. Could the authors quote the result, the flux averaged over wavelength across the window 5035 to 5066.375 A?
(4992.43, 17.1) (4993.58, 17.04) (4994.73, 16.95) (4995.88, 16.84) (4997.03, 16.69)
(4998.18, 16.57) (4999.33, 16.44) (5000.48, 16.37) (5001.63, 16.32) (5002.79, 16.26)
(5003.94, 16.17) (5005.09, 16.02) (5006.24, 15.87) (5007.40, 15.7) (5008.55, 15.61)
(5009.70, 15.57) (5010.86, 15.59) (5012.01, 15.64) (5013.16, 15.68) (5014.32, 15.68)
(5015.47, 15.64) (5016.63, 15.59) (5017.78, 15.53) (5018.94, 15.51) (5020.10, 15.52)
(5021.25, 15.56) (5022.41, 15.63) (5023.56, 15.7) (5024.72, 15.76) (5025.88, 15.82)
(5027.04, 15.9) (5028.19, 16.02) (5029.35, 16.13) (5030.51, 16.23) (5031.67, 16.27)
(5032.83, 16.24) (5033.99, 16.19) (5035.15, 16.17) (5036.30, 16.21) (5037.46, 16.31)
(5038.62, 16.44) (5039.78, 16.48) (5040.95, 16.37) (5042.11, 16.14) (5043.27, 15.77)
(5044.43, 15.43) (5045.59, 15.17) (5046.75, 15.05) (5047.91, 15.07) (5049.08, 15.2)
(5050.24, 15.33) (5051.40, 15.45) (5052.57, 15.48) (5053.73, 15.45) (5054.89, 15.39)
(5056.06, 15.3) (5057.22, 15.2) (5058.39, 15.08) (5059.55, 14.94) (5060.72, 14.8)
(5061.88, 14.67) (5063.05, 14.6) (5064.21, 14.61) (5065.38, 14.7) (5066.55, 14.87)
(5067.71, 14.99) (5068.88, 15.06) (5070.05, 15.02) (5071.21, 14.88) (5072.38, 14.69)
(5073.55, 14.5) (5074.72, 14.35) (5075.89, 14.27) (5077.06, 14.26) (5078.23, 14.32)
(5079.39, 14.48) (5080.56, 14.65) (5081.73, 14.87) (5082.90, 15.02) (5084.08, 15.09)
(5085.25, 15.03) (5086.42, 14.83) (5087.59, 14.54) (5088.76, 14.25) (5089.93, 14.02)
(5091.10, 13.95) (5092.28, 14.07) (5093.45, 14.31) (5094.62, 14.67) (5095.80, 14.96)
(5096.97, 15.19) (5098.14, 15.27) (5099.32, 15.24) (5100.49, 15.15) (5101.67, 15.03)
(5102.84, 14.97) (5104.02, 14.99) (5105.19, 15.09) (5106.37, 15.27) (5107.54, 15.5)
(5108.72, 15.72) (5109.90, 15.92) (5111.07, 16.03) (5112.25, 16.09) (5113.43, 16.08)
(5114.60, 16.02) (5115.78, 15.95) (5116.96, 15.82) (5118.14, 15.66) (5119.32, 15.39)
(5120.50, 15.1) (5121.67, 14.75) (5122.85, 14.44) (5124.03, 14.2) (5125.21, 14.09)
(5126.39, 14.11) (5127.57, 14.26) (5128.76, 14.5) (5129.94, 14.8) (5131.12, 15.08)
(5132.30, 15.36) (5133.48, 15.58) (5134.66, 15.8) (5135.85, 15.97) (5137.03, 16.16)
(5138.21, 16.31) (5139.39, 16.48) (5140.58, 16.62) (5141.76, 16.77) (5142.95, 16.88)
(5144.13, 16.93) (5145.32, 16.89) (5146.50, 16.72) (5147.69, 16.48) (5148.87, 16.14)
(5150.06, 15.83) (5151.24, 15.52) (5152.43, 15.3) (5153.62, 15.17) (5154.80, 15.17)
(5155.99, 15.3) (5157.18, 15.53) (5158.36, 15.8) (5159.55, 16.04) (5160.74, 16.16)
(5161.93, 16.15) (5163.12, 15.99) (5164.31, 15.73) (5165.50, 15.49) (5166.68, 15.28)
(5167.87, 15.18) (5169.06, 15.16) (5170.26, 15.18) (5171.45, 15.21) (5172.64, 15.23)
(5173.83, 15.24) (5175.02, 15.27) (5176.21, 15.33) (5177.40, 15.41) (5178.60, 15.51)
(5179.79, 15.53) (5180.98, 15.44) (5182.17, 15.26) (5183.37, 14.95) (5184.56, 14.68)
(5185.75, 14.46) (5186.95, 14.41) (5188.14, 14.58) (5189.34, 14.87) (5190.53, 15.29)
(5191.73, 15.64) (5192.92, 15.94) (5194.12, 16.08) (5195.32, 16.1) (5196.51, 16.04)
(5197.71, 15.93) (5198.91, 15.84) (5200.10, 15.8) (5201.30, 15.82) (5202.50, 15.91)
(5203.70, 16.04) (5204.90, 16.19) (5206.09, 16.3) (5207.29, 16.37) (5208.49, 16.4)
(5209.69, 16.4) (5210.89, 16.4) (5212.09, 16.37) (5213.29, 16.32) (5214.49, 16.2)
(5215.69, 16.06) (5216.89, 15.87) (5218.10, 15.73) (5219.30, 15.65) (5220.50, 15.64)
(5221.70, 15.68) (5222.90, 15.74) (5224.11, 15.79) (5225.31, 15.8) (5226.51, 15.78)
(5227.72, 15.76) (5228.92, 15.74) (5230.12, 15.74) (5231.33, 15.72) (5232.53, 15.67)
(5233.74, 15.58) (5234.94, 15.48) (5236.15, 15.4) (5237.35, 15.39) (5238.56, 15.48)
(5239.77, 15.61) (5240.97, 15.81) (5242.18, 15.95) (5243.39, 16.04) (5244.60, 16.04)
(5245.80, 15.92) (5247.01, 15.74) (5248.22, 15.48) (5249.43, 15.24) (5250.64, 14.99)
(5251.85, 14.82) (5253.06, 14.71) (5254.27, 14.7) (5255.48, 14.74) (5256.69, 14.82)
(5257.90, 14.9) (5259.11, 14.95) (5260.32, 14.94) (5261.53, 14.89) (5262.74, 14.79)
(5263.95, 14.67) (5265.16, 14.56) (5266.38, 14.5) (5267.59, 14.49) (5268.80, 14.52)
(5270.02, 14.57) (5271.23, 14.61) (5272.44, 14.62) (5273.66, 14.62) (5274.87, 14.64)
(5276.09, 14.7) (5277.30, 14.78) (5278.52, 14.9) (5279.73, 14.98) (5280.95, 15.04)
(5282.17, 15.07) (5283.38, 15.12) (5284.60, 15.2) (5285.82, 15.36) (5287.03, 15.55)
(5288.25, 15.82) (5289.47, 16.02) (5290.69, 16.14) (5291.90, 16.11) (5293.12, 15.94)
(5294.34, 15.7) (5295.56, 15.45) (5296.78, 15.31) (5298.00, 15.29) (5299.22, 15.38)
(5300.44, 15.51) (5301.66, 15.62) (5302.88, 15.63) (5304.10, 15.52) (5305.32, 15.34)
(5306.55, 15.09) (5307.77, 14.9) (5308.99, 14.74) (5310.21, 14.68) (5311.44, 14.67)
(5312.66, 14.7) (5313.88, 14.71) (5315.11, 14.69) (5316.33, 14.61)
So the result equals 15.4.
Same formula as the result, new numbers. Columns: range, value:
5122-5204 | 15.5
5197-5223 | 16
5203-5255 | 15.8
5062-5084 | 14.7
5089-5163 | 15.5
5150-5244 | 15.6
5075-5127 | 15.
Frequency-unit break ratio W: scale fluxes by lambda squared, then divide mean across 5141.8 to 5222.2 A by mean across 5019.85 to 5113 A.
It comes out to 1.08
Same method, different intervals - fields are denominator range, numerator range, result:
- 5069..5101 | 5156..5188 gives 1.08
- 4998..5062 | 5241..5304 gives 1.06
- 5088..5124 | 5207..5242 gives 1.09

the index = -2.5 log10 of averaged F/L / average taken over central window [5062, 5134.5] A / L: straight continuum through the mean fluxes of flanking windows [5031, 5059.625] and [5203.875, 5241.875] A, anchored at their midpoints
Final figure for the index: 0.058 mag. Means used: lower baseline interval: 15.7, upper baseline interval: 15.9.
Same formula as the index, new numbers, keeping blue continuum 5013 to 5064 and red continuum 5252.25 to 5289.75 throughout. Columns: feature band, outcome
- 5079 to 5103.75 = 0.052 mag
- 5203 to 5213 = -0.084 mag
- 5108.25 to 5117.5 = -0.039 mag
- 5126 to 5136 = 0.023 mag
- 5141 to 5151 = -0.086 mag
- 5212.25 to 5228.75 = -0.057 mag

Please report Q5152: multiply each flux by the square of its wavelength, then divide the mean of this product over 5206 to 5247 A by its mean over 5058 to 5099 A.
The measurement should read 1.1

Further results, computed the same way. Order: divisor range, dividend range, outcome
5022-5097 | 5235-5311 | 1.09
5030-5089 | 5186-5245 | 1.10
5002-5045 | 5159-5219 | 1.05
